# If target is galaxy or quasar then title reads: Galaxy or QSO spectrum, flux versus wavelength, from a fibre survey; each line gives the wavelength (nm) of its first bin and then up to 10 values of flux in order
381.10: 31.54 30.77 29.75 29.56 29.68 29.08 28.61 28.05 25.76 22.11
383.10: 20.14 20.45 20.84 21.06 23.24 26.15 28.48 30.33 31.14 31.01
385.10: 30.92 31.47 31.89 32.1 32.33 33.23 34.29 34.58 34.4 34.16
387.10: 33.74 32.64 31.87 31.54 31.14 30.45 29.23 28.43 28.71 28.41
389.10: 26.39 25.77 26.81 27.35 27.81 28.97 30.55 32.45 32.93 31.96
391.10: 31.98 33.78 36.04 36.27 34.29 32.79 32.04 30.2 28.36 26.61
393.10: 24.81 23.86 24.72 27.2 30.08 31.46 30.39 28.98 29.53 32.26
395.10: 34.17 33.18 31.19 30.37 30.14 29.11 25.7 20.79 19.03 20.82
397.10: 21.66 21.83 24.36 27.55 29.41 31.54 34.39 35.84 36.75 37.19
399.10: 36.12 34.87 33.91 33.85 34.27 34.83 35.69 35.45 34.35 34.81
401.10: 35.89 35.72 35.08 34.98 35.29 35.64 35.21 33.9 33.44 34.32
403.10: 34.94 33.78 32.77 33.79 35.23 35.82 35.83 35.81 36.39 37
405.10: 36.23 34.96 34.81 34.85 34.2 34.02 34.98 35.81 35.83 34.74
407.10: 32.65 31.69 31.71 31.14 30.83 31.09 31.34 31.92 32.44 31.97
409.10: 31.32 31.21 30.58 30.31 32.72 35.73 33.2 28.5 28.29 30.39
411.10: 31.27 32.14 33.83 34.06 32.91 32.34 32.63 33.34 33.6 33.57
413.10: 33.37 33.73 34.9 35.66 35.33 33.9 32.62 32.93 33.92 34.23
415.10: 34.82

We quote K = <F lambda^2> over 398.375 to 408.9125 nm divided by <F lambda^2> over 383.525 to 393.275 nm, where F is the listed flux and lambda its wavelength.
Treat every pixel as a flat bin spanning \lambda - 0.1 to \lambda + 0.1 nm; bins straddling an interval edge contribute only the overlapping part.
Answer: 1.22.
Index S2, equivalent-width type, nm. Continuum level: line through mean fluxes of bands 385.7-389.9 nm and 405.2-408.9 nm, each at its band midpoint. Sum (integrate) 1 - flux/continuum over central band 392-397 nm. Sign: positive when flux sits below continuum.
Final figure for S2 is 0.52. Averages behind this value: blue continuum 30.7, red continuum 33.2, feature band 28.3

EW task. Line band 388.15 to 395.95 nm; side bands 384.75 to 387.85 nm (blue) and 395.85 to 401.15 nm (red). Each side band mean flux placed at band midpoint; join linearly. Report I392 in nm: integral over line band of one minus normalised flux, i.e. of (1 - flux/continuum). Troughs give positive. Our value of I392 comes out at 0.42 nm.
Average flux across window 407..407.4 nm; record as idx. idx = 32.2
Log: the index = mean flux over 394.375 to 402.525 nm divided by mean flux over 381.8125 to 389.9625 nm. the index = 1.09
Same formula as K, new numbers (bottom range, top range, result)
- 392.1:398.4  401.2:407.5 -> 1.30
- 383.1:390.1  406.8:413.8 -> 1.24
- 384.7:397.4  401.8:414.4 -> 1.22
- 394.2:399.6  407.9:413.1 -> 1.15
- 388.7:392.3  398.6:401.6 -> 1.20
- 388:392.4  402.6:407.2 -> 1.23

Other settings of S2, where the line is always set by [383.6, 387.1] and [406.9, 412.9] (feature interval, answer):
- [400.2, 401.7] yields -0.18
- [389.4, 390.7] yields 0.07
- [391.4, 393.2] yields -0.01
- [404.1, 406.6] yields -0.29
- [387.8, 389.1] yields 0.07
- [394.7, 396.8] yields 0.18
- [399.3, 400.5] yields -0.12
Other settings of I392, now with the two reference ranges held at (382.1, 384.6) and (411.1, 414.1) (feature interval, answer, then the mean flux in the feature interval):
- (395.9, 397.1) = 0.22 nm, 23.6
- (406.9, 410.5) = 0.06 nm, 31.9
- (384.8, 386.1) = -0.32 nm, 31.7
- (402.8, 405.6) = -0.37 nm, 35.1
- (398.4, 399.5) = -0.24 nm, 36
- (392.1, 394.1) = -0.02 nm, 28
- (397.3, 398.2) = 0.05 nm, 27.5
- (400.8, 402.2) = -0.24 nm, 35.3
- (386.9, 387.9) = -0.25 nm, 32.5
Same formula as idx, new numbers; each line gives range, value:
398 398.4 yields 33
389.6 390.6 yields 29.4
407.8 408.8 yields 31.5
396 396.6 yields 25.2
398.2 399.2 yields 36.1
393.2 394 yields 26.5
